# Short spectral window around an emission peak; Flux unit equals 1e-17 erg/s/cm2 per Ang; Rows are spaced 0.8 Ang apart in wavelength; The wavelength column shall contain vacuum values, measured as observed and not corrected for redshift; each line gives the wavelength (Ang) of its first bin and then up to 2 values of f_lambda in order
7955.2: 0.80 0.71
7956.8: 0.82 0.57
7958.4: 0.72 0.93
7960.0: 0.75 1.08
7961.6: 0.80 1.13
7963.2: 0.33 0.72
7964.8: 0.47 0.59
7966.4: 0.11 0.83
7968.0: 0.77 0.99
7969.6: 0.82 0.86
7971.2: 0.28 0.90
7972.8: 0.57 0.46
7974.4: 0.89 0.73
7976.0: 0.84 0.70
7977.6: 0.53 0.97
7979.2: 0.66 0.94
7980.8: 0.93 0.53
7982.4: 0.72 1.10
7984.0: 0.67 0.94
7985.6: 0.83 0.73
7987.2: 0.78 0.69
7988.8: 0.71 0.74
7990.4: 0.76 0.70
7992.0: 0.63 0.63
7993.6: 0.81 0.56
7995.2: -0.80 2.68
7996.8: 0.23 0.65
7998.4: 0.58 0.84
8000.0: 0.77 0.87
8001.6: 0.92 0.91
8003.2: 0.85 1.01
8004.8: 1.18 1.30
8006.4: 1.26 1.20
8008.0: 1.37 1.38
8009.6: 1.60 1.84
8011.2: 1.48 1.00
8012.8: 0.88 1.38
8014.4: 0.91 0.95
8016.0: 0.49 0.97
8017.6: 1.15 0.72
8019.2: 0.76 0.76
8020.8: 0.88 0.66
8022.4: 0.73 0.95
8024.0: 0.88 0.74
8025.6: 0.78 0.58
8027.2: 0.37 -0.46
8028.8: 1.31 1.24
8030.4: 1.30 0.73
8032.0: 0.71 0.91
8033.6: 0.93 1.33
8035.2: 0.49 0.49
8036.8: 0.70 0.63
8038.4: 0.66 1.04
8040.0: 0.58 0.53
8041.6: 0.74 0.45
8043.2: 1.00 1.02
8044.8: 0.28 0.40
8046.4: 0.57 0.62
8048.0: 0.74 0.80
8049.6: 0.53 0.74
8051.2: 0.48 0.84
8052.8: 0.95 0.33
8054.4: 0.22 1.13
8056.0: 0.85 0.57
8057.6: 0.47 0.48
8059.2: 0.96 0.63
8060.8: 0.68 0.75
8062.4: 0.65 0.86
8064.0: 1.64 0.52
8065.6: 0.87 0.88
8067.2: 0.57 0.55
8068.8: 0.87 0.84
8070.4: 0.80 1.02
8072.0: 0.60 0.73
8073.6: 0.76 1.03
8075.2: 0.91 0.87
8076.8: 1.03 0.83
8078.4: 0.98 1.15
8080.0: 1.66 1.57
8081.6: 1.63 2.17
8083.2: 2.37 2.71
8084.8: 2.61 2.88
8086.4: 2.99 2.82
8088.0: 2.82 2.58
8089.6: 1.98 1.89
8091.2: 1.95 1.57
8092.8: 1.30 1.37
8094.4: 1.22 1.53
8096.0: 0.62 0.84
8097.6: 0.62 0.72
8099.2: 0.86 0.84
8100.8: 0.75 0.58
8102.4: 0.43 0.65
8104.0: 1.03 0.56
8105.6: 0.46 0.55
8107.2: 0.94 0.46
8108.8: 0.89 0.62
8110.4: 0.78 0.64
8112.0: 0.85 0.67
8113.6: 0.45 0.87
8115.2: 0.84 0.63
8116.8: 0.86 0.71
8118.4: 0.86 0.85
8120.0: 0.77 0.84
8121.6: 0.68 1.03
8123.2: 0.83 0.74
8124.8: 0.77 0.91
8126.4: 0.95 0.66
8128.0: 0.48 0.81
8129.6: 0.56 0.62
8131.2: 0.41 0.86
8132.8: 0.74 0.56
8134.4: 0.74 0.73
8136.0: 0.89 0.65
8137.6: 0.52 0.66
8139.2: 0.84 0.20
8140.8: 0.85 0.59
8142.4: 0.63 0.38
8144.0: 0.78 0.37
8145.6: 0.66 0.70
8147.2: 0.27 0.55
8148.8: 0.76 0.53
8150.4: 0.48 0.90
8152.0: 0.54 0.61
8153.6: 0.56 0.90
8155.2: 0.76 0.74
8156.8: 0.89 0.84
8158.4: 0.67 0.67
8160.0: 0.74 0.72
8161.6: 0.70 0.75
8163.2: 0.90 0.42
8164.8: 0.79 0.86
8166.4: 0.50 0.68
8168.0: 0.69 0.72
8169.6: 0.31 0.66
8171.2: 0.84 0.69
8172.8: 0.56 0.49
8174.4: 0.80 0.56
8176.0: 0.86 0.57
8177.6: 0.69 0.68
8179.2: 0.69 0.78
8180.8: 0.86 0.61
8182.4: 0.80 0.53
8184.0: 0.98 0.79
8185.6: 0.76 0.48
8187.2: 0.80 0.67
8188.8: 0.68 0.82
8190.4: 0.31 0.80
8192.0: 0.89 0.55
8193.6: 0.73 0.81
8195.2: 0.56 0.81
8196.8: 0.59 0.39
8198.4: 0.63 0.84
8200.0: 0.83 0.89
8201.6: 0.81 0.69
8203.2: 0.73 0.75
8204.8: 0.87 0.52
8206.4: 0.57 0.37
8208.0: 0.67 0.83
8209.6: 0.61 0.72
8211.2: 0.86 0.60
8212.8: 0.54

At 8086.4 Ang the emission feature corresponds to [O III] 5007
